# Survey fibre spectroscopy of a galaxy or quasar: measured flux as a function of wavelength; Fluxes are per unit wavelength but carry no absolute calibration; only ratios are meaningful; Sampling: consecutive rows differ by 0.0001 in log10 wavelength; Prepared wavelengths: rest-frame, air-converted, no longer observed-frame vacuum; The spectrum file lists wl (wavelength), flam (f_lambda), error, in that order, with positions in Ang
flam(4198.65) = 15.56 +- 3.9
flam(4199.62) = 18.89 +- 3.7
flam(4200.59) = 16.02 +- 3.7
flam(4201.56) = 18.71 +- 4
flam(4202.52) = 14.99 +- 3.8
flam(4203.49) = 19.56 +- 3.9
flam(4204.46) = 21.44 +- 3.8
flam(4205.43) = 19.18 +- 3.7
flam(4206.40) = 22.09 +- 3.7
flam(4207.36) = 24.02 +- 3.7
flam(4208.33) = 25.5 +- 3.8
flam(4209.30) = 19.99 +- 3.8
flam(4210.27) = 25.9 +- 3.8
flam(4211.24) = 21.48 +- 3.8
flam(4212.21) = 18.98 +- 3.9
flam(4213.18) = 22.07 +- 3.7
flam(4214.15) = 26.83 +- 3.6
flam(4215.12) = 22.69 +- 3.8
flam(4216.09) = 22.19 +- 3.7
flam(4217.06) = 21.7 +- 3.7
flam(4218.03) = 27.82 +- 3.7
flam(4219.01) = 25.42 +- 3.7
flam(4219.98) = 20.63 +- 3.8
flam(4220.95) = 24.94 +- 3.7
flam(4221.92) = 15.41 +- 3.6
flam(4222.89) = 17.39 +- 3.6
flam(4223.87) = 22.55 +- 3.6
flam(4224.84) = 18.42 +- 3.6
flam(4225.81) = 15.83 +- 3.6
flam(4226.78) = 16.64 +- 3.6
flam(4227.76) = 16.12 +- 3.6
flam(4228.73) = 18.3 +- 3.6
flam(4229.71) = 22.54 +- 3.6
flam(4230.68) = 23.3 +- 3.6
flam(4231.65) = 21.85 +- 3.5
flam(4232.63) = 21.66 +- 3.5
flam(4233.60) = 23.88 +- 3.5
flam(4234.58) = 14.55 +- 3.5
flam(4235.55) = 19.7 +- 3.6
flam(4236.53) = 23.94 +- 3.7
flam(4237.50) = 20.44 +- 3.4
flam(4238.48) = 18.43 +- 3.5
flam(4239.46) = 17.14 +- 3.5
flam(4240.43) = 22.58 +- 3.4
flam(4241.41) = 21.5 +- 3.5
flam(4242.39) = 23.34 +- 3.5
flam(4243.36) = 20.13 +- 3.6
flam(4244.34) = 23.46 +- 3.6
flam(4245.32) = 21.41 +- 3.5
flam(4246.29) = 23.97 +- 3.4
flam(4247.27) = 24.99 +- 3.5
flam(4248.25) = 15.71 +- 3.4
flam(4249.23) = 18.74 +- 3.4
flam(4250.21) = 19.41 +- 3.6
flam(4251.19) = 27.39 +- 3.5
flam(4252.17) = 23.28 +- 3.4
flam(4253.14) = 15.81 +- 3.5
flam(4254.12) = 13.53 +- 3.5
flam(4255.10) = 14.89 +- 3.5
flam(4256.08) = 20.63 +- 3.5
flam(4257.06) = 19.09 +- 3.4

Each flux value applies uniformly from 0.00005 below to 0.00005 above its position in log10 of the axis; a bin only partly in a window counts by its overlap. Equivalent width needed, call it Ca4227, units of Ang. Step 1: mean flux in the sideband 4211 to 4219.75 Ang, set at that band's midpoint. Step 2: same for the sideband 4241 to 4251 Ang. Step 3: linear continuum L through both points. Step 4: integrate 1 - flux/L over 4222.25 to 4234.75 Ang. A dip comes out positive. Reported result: 1.6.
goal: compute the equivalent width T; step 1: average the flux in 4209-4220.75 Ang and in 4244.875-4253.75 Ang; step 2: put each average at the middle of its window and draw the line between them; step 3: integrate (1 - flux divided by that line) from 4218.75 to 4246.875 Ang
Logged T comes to 1.92 Ang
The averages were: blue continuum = 23.1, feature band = 20.5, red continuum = 21.1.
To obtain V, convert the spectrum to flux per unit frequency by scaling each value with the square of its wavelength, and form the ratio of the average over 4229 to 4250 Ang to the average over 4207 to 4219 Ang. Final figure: 0.9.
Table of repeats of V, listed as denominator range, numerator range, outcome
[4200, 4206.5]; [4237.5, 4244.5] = 1.13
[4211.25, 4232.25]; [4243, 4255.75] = 0.97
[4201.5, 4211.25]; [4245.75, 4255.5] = 0.95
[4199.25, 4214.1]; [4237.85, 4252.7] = 1.05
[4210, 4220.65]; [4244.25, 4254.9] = 0.89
